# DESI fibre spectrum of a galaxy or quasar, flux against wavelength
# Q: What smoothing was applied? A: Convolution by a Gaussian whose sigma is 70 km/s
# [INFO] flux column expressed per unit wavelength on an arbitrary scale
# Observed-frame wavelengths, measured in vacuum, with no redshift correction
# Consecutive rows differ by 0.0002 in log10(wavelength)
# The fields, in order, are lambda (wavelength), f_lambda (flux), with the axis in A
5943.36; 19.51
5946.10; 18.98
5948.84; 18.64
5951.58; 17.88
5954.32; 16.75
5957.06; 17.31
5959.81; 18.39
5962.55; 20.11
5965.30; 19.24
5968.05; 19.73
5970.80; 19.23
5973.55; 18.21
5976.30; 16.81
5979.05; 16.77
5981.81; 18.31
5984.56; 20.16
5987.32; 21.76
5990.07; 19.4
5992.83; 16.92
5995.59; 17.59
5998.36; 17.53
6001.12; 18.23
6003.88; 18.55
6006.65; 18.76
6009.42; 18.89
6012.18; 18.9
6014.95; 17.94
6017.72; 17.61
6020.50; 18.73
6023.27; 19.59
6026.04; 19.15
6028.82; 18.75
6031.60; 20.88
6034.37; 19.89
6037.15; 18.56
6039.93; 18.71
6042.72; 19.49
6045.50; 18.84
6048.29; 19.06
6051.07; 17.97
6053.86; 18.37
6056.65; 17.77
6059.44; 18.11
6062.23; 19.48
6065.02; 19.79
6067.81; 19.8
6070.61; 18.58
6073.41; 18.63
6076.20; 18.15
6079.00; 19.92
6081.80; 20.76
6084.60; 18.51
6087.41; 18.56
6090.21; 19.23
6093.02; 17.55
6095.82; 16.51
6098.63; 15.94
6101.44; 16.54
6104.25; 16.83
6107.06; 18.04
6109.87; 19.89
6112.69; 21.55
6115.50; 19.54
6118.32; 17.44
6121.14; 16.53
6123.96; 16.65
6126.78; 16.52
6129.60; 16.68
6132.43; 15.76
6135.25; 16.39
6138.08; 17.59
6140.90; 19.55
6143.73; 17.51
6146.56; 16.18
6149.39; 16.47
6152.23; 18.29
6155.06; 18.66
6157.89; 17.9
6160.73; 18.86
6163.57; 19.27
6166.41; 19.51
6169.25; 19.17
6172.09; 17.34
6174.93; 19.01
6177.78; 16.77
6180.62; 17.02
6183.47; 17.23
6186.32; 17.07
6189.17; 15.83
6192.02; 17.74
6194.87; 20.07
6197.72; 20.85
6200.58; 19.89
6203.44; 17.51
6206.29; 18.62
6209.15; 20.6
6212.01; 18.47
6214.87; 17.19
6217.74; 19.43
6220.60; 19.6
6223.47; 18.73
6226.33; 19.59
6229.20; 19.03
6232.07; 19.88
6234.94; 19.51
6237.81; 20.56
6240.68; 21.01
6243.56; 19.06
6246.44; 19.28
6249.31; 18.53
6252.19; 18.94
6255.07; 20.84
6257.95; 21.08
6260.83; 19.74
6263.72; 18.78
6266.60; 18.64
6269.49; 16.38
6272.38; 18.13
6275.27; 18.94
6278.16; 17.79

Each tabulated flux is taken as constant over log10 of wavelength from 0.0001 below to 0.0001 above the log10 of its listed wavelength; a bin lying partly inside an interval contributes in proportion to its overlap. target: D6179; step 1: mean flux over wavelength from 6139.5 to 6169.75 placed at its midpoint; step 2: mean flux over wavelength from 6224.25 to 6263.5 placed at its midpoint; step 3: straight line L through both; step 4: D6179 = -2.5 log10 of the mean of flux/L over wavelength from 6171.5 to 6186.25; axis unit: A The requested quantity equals 0.07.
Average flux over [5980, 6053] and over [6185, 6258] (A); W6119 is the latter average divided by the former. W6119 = 1.0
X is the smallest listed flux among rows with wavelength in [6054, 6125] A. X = 15.94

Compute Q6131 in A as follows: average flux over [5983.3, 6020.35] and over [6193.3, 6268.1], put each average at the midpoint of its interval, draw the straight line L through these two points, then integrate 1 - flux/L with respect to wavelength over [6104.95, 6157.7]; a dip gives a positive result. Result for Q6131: 3.8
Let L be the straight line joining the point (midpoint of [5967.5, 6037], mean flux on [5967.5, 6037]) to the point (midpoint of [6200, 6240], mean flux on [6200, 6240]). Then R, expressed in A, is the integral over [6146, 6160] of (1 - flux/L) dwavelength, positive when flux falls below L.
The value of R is 1.0 A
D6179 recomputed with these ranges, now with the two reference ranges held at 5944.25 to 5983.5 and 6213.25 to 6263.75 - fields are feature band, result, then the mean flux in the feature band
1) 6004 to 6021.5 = 0.00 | 18.5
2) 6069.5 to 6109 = 0.04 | 18.1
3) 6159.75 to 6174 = 0.02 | 18.8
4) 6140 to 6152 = 0.10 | 17.4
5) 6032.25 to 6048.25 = -0.03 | 19.2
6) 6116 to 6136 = 0.14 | 16.7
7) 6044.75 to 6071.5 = 0.00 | 18.8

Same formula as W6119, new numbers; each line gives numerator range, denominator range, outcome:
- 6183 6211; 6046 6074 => 0.99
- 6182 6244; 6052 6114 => 1.02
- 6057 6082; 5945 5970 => 1.03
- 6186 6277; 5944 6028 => 1.03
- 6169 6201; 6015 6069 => 0.95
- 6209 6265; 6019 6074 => 1.02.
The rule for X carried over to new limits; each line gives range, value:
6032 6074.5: 17.77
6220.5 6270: 16.38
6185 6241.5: 15.83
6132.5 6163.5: 16.18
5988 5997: 16.92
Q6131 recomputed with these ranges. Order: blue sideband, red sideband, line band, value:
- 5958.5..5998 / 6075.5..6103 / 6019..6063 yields -1.3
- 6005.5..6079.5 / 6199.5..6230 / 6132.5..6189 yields 3.4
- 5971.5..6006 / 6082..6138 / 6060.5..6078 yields -1.1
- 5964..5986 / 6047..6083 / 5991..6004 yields 0.6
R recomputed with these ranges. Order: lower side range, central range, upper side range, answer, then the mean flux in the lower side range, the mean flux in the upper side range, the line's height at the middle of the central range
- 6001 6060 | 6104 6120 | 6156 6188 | -0.5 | 18.8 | 18.1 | 18.4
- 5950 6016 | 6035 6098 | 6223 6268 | 0.4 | 18.5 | 19.6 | 18.8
